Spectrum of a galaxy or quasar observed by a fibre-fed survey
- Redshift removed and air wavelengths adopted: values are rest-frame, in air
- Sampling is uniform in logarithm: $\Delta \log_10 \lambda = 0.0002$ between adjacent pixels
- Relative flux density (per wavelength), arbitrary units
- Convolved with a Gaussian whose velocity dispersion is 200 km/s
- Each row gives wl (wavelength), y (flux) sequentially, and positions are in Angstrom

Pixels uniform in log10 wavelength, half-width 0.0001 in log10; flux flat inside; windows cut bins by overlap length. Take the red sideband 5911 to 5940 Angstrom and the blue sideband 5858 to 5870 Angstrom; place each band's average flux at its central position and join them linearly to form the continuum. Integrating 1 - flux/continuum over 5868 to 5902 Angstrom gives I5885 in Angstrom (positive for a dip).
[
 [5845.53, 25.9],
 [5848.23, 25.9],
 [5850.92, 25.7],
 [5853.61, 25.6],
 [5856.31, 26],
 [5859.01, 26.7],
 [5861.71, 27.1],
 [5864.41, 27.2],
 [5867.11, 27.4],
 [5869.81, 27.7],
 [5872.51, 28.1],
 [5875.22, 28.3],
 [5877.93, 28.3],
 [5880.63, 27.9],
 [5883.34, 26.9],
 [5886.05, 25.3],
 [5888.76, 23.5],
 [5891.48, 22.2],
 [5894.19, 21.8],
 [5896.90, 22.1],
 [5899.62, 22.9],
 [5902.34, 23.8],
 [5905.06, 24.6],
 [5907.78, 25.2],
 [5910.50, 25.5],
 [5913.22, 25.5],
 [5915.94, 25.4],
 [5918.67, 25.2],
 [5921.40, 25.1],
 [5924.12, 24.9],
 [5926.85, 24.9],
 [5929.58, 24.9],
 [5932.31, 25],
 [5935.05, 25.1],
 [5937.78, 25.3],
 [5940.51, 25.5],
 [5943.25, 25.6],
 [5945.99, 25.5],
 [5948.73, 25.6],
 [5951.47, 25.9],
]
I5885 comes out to 1.5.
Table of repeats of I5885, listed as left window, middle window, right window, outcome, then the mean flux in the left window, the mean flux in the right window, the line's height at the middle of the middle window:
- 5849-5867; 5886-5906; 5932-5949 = 2.18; 26.4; 25.4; 25.9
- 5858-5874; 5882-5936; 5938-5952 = 3.90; 27.4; 25.6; 26.4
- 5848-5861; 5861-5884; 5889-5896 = -3.29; 26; 22.2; 24.2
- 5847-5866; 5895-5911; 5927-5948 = 1.15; 26.3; 25.3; 25.7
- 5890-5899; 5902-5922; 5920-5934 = -1.23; 22.1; 25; 23.6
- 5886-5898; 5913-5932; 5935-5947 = -0.53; 22.8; 25.4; 24.4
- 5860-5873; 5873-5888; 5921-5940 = -0.16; 27.5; 25.1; 26.9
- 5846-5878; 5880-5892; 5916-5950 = 0.52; 26.9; 25.2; 26.3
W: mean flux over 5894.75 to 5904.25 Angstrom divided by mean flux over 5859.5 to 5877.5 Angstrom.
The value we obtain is 0.8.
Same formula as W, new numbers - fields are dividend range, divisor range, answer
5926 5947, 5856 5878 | 0.92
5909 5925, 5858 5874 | 0.92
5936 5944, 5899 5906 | 1.07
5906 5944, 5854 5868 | 0.94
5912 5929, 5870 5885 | 0.90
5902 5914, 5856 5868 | 0.93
